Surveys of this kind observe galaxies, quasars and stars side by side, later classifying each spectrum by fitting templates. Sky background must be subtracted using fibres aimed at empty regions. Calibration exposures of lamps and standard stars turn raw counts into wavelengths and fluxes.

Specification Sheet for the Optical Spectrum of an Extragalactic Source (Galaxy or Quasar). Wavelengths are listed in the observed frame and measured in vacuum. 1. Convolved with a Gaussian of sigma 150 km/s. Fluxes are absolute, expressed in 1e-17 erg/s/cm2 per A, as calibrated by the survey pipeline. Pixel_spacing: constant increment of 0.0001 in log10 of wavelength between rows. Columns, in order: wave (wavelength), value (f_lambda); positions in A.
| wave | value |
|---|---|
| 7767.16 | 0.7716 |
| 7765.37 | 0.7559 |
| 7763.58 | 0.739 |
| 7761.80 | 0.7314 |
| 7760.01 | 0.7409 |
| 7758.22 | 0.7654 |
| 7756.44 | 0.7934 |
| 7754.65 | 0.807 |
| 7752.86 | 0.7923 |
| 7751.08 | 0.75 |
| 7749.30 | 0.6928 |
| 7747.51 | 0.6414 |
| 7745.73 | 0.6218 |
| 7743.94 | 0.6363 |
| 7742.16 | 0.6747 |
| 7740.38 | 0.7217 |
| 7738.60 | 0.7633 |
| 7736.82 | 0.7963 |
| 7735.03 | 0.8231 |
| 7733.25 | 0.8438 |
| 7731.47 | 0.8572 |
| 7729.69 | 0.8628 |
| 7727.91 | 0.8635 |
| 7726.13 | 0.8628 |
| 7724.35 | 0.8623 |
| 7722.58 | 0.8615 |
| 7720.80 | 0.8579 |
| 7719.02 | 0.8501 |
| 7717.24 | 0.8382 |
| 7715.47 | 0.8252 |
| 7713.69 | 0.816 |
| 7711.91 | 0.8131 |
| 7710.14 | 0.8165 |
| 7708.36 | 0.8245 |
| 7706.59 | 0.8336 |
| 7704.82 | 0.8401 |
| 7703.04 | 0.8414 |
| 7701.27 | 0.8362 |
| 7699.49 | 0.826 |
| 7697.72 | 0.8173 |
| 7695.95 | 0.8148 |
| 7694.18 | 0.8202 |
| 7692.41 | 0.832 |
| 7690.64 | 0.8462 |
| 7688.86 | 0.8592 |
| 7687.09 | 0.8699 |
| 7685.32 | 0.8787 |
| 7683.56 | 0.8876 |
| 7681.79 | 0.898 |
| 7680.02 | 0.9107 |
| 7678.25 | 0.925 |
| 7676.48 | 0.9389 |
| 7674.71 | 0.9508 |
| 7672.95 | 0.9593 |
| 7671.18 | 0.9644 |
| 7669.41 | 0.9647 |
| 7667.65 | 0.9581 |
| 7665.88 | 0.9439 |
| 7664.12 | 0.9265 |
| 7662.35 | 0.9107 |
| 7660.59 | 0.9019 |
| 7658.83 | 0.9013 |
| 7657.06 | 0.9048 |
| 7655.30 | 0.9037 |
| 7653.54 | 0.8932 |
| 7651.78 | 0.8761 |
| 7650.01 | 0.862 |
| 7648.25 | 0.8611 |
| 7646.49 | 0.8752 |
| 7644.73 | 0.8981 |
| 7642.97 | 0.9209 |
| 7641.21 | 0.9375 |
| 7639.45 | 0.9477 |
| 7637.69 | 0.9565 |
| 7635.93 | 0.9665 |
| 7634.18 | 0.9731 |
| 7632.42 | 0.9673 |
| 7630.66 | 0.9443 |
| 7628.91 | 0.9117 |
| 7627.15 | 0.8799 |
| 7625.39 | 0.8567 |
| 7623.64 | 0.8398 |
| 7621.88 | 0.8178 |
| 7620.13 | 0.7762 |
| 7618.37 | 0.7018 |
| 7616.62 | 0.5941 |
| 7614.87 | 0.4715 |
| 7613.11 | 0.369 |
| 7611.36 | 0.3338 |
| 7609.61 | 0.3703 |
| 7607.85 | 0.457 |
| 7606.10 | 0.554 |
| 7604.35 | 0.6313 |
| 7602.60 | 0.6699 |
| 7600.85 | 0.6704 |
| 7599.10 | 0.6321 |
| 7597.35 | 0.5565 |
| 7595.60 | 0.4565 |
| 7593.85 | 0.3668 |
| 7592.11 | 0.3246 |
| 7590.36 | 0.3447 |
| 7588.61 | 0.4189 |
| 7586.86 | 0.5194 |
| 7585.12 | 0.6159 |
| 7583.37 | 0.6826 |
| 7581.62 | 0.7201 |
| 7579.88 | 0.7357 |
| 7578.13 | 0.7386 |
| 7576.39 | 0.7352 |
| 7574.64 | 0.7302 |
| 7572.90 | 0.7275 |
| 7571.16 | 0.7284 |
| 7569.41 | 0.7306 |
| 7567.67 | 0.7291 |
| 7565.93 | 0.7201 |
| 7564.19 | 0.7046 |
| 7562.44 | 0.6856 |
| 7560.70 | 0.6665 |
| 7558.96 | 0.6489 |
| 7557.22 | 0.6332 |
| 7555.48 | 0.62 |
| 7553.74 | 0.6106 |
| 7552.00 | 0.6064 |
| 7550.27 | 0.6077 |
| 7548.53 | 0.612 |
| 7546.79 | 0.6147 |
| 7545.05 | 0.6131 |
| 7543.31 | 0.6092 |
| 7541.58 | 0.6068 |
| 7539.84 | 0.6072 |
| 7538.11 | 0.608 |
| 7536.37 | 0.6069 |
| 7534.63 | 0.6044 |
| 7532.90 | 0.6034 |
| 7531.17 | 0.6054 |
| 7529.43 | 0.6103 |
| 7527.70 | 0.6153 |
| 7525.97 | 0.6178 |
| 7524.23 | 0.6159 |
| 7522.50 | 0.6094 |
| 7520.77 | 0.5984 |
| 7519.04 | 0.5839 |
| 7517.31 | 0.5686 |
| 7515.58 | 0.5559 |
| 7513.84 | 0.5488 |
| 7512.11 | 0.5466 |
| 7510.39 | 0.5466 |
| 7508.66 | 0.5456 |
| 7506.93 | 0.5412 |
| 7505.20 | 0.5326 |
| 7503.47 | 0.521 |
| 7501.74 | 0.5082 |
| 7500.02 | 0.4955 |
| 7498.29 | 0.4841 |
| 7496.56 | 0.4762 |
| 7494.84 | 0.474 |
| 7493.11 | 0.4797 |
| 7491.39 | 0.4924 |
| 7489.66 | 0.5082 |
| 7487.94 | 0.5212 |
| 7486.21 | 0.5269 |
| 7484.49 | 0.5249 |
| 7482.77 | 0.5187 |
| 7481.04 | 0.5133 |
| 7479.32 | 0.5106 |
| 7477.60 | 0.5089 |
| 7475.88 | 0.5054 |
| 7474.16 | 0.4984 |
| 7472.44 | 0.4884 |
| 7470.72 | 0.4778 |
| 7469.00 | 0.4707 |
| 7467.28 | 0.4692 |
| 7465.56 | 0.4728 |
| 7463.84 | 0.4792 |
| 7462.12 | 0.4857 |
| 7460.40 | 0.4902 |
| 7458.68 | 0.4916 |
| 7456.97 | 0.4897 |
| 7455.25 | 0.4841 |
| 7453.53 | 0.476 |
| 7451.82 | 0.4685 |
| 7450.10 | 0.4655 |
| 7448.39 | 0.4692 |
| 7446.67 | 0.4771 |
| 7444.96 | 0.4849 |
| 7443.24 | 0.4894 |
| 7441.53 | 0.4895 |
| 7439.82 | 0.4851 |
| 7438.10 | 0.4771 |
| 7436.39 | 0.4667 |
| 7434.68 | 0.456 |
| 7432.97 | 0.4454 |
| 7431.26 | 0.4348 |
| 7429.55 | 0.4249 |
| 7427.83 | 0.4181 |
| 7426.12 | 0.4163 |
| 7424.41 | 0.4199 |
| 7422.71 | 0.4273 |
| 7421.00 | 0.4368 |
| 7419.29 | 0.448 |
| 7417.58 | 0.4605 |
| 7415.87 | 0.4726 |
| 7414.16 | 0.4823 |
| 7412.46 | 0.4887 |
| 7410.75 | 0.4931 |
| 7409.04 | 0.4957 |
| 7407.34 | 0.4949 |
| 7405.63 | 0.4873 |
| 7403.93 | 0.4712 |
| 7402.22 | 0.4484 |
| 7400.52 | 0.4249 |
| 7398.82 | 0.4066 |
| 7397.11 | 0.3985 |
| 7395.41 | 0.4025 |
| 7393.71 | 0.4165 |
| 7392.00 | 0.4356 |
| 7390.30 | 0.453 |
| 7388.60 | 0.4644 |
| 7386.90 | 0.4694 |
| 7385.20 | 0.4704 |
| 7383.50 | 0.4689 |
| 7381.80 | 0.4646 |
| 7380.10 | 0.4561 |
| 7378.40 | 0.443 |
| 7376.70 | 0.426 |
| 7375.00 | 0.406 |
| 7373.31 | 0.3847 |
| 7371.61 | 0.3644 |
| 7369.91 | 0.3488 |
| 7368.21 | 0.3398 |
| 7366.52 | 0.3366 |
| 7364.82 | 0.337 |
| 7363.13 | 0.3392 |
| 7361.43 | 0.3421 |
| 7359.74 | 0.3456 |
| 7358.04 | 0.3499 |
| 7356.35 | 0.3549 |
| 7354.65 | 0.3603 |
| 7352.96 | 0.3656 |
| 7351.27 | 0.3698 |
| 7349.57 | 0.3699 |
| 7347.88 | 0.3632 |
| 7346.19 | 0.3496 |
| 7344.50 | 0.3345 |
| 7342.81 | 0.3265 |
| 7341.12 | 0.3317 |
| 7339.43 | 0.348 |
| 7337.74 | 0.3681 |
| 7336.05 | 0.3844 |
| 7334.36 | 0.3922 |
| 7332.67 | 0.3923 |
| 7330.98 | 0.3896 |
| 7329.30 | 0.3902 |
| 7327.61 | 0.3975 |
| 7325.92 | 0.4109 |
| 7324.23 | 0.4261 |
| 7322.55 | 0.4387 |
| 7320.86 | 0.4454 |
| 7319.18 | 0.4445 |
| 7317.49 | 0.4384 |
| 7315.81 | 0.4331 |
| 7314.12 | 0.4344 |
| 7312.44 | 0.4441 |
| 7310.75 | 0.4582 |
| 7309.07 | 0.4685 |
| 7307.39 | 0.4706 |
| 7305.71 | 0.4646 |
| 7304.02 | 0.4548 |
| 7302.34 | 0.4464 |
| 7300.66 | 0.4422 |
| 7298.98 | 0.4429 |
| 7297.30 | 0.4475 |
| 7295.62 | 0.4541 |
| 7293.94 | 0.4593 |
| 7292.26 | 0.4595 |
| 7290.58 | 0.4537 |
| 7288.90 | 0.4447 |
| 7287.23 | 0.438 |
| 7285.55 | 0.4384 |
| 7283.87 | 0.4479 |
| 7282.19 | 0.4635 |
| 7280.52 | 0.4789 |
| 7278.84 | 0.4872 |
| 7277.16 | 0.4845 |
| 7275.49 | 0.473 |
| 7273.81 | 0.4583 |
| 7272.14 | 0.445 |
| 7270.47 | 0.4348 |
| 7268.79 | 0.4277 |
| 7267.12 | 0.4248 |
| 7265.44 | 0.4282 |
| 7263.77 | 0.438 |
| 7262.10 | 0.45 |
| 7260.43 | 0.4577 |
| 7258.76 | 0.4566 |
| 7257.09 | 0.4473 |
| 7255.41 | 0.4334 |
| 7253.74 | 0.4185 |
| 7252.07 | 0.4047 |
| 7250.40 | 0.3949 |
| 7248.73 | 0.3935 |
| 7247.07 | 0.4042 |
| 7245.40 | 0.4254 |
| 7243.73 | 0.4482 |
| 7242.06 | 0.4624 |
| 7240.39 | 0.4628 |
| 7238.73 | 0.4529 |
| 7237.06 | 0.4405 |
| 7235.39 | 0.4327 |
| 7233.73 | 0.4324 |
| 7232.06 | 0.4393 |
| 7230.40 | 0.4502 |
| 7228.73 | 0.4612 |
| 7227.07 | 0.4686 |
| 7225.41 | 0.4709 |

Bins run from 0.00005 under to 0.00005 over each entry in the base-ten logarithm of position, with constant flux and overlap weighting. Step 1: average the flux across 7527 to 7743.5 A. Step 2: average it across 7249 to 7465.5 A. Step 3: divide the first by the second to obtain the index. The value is 1.75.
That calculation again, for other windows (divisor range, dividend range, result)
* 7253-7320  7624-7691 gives 2.03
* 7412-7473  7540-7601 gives 1.33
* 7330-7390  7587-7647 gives 1.79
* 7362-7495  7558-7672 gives 1.61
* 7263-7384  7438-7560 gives 1.30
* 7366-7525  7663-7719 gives 1.83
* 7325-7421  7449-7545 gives 1.31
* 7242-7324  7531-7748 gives 1.70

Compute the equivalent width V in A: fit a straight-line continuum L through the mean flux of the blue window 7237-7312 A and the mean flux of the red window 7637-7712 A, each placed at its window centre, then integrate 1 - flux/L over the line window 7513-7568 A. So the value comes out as 9.0 A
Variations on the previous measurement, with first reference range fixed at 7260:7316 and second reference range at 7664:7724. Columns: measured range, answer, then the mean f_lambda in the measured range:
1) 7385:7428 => 9.26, 0.45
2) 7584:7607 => 7.42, 0.522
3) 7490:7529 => 7.87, 0.544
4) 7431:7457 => 5.95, 0.473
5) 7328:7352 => 6.63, 0.366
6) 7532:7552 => 2.96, 0.609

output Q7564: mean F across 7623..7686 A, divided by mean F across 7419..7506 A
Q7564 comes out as 1.9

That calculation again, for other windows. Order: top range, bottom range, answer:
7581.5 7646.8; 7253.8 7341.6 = 1.56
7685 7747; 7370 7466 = 1.79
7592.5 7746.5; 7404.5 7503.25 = 1.68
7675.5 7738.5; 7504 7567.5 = 1.40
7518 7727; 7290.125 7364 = 1.84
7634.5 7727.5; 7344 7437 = 2.11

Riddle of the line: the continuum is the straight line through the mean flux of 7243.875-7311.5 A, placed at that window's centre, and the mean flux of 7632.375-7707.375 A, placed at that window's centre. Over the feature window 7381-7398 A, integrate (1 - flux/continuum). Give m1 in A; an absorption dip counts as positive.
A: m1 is 3.8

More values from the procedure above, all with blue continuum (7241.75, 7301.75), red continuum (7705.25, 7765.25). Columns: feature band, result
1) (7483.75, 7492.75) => 1.4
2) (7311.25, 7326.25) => 1.3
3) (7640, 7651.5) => -2.7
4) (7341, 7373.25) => 10.0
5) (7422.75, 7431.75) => 2.2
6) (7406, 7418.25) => 1.4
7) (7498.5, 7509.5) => 1.7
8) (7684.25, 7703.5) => -2.1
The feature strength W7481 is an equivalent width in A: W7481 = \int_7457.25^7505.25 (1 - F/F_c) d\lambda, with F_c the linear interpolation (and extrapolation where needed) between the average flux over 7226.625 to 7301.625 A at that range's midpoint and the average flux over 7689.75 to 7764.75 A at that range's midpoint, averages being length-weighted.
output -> 8.9 A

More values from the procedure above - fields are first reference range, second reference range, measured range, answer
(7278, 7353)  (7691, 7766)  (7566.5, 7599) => 2.75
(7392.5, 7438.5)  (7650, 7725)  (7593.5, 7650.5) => 3.46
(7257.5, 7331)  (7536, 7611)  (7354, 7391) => 7.17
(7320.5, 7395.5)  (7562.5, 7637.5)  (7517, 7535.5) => -0.79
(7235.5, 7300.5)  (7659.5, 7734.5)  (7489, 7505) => 4.23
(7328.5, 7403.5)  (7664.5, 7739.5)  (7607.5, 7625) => 3.76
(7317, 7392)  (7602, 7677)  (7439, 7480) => 4.82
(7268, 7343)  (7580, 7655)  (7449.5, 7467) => 2.64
